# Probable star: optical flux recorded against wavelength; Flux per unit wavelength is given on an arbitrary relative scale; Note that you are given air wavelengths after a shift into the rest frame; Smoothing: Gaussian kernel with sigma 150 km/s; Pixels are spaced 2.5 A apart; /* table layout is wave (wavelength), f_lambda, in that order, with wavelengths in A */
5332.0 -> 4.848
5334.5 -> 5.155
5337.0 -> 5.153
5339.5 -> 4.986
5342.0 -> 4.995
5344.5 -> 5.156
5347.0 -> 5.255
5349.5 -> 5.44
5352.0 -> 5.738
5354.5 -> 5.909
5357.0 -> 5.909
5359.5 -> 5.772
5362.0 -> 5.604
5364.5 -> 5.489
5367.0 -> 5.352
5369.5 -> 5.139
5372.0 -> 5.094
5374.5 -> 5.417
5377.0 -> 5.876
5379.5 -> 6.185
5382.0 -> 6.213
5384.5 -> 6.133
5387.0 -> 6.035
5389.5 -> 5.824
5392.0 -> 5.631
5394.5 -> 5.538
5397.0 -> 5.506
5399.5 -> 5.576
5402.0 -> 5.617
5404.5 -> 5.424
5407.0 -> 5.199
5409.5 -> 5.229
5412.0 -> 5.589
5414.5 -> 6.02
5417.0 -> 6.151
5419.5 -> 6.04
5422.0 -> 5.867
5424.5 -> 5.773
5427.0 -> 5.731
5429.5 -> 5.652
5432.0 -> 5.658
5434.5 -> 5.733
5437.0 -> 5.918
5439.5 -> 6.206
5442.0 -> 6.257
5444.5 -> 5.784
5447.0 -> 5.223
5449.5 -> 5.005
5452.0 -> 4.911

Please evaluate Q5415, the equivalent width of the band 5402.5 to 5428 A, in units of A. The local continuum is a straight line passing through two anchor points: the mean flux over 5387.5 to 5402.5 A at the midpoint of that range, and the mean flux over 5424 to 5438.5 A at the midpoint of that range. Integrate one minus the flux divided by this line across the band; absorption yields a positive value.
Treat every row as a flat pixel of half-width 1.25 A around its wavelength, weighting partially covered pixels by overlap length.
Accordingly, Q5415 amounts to 0.01 A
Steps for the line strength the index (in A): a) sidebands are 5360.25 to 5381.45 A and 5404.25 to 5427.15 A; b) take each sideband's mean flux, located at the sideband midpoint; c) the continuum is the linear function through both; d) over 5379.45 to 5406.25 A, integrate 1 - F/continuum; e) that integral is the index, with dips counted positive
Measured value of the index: -0.6 A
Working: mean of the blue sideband 5.55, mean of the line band 5.76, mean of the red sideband 5.71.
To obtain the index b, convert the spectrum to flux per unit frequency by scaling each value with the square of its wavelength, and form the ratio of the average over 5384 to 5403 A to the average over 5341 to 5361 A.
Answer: 1.05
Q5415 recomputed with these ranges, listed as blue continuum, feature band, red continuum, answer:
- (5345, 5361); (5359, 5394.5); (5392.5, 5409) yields -0.84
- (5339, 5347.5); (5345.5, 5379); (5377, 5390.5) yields -0.07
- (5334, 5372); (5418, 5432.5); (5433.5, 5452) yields -0.46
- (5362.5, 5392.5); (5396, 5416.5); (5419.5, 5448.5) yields 0.74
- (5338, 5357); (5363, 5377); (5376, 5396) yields 0.85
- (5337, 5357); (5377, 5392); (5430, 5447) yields -1.21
